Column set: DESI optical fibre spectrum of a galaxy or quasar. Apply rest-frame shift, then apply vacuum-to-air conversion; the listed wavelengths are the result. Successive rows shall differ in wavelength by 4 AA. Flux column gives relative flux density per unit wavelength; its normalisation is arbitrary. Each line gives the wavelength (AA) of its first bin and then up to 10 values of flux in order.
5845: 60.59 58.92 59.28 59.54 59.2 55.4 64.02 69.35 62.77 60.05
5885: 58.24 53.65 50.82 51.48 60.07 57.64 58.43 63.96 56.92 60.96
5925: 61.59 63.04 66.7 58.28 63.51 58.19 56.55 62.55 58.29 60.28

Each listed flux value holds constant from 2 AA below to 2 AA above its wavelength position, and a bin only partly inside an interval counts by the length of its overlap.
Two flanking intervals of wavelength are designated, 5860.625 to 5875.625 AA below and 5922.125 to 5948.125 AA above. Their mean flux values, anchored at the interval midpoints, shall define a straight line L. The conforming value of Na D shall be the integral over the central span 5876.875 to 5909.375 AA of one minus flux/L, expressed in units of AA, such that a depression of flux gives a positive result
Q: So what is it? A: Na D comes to 2.9 AA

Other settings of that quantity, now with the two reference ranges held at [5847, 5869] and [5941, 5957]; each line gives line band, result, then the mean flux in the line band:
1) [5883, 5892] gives 0.6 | 55.4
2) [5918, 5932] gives -0.6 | 61.9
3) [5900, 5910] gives 0.1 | 58.6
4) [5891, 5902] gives 1.0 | 53.6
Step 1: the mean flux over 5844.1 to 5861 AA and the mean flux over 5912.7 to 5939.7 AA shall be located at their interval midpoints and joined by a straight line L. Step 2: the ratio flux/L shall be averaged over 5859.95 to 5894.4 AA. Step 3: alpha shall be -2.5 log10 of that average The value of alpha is 0.01 mag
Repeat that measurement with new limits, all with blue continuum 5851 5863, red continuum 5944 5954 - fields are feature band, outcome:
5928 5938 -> -0.07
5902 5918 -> -0.01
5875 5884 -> -0.03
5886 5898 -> 0.13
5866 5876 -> -0.10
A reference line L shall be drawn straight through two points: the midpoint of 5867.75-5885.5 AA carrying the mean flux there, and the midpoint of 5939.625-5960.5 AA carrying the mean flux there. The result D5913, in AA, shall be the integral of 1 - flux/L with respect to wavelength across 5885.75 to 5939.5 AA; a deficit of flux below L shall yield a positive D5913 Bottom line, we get 2.4 AA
